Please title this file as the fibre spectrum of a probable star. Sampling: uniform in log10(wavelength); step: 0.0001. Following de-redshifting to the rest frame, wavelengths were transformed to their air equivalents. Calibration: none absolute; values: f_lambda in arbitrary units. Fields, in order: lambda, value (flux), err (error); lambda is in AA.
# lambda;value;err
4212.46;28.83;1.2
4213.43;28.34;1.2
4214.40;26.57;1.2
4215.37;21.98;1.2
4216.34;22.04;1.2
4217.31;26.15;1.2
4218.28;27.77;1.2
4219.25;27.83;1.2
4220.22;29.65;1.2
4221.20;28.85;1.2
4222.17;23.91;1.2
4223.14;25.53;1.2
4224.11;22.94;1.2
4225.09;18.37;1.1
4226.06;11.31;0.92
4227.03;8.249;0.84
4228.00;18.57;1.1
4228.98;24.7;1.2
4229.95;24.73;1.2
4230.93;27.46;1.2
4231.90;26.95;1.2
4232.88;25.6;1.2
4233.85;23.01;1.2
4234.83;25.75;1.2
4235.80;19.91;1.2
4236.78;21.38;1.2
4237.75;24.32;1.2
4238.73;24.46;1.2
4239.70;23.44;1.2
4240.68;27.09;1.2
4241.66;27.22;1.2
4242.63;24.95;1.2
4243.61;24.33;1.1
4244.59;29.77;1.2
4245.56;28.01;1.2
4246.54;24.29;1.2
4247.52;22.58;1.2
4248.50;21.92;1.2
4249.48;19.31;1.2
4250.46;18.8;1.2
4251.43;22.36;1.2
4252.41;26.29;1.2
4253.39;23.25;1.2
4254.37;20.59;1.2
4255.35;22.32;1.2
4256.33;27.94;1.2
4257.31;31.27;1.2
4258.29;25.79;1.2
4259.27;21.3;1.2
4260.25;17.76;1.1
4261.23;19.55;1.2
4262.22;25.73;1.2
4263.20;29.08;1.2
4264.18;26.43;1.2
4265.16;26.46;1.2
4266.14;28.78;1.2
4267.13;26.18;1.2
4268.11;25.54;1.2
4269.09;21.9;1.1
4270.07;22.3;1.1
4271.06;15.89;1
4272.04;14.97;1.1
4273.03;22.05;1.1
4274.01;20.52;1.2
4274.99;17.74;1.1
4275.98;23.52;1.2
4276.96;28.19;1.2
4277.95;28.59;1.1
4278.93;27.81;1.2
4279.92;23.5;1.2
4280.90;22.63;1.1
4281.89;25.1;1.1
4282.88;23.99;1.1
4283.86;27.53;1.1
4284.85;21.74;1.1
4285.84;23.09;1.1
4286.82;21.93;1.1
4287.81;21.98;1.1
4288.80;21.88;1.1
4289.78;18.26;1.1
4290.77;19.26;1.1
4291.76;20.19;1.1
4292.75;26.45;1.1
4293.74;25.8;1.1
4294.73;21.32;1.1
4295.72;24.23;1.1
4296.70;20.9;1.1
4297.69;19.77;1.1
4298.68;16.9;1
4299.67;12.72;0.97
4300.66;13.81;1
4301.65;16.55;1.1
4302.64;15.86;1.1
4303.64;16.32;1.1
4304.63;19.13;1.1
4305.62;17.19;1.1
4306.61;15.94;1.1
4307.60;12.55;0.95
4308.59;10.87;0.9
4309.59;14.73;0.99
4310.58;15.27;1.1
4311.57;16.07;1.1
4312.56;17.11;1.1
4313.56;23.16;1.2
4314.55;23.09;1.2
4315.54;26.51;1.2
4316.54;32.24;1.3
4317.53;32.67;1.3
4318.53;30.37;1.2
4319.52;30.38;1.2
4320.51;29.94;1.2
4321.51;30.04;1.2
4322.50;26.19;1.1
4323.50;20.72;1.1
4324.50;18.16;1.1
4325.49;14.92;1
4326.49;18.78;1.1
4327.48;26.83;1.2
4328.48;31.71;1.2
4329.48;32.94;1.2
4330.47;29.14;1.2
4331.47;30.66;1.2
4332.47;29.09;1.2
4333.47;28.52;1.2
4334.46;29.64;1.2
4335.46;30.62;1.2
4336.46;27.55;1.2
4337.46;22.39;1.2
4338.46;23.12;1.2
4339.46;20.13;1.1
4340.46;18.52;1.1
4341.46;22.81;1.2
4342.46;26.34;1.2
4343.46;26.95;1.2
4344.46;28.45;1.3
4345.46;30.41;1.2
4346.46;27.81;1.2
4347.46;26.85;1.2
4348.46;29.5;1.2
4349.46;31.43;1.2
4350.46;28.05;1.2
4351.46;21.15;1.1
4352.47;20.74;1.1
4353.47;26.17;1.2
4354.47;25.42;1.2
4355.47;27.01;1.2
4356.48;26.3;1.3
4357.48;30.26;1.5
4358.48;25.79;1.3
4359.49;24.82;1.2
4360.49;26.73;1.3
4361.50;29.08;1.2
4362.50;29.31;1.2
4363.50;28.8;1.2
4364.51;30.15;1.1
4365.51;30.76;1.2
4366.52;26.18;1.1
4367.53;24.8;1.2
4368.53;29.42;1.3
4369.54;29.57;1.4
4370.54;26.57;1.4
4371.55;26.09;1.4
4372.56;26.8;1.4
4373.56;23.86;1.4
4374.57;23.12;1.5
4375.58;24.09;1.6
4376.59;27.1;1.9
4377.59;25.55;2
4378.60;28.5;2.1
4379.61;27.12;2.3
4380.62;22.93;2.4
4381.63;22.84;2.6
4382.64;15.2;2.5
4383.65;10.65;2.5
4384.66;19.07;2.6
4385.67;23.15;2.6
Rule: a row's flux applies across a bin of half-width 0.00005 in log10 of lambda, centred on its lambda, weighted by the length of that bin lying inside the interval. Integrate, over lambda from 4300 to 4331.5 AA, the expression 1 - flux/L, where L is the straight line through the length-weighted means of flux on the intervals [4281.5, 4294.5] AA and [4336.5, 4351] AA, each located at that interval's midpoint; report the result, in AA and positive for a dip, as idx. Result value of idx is 3.2 AA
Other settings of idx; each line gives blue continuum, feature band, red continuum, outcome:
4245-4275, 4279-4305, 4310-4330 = 3.4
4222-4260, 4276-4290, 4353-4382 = 0.2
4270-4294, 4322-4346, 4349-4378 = -0.4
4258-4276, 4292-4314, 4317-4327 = 5.8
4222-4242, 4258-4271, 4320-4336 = 0.0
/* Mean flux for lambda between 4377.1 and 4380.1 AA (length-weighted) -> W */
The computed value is 27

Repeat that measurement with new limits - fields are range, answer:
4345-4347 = 29.1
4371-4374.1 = 25.5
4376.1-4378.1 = 26.4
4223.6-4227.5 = 15.3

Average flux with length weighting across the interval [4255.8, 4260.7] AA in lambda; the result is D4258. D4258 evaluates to 24.9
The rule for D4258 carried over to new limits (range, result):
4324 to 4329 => 22.1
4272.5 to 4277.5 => 22.4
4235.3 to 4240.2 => 22.7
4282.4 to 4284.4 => 25.7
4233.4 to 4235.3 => 24.3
